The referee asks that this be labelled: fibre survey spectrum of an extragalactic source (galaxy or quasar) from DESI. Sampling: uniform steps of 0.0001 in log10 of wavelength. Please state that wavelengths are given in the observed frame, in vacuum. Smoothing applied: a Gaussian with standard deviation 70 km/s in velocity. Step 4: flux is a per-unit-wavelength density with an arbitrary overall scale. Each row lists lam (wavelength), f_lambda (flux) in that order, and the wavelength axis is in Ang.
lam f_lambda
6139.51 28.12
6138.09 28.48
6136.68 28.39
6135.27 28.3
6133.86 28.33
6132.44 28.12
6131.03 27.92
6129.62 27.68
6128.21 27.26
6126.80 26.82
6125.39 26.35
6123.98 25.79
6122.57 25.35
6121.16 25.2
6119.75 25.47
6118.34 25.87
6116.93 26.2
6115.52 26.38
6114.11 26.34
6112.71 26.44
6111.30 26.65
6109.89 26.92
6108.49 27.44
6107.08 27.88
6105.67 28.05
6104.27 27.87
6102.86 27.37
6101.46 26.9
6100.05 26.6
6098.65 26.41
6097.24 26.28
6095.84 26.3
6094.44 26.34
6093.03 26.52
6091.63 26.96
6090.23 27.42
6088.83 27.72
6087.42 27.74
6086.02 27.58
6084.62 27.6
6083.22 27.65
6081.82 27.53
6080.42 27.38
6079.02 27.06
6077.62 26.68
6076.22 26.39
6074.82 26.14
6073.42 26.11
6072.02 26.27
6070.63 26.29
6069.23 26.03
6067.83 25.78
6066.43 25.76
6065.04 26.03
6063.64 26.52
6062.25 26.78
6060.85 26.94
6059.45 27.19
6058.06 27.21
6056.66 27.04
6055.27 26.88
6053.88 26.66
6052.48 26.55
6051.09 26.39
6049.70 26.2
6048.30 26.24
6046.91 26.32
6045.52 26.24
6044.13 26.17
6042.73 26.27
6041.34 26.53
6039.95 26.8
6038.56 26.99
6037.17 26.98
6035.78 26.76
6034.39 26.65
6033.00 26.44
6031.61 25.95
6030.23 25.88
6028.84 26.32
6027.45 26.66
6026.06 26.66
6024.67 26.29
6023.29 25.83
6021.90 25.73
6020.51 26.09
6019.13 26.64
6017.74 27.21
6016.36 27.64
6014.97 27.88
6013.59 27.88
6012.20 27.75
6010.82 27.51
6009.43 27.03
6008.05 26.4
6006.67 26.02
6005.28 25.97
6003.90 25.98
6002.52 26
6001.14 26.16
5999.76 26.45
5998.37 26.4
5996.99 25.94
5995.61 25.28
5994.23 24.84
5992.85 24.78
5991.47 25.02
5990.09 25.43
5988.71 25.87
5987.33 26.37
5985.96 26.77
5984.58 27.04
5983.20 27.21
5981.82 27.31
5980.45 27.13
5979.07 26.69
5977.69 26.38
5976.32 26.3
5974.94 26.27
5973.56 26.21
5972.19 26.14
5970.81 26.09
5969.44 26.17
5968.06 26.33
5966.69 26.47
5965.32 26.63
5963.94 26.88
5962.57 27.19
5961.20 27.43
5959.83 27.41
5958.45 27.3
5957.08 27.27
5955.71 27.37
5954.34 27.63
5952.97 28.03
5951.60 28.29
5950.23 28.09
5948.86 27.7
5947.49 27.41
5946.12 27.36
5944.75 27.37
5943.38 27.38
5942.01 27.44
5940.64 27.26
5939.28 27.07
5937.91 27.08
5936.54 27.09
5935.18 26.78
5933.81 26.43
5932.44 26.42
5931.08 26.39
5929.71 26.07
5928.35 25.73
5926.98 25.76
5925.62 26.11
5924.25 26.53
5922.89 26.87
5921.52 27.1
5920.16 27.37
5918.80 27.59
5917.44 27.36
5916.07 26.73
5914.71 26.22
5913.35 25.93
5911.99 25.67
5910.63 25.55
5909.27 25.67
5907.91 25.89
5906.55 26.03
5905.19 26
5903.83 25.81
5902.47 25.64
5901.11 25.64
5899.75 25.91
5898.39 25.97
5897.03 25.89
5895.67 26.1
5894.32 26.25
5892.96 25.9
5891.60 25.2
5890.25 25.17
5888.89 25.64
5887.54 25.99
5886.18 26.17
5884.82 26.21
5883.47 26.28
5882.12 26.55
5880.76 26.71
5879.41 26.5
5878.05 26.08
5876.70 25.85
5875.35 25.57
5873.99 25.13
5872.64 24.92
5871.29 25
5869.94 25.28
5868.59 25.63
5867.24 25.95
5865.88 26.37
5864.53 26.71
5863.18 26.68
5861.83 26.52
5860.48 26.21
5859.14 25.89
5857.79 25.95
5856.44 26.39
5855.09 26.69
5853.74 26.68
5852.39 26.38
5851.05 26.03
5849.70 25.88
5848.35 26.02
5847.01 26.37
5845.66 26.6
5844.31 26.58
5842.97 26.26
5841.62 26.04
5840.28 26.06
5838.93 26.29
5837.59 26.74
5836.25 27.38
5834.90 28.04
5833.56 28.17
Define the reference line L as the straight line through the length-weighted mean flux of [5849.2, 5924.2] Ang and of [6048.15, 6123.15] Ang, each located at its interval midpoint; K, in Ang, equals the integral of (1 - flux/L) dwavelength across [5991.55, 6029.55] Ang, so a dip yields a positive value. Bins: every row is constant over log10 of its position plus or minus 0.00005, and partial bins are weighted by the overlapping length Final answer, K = 0.1 Ang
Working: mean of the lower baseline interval 26.1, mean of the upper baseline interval 26.7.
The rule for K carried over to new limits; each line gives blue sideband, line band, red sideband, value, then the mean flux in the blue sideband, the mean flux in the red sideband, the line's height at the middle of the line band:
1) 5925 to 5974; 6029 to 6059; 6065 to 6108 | 0.4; 26.9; 26.9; 26.9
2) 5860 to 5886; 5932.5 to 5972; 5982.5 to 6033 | -1.4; 26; 26.4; 26.2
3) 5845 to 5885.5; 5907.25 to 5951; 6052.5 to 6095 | -0.7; 26.1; 26.8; 26.3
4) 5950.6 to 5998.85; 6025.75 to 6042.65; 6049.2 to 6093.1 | 0.1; 26.6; 26.8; 26.7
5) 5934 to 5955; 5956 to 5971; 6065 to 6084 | 0.2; 27.4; 26.5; 27.3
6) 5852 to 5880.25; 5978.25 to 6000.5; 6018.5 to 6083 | 0.1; 26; 26.5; 26.3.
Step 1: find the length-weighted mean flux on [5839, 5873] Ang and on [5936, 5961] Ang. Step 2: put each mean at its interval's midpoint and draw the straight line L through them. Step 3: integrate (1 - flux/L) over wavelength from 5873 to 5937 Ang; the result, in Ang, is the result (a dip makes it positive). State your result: 1.7 Ang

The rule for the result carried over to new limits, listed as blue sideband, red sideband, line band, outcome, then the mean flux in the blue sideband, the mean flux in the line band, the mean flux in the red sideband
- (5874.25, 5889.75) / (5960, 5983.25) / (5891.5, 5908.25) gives 0.20 Ang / 26.1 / 25.9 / 26.6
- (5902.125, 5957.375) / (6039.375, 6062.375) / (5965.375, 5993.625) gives 0.42 Ang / 26.8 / 26.3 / 26.6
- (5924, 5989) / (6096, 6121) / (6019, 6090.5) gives 0.44 Ang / 26.9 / 26.6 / 26.7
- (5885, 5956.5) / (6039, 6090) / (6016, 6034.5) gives 0.17 Ang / 26.5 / 26.4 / 26.7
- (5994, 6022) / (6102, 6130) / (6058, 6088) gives -0.14 Ang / 26.6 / 26.7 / 26.7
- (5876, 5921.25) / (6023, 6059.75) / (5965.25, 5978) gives 0.02 Ang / 26.1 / 26.3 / 26.5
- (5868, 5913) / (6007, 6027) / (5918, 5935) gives -0.28 Ang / 25.8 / 26.5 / 26.9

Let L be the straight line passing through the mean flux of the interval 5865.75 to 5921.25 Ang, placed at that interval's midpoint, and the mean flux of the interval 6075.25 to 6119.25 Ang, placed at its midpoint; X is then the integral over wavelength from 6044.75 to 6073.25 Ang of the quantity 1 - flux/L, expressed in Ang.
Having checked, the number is 0.3 Ang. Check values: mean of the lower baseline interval 26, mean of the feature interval 26.5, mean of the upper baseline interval 27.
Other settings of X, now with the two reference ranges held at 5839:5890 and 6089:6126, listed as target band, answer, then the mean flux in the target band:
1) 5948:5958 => -0.6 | 27.8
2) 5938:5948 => -0.4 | 27.3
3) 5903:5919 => 0.0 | 26.2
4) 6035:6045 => -0.1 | 26.6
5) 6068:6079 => 0.1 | 26.3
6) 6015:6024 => -0.1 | 26.6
